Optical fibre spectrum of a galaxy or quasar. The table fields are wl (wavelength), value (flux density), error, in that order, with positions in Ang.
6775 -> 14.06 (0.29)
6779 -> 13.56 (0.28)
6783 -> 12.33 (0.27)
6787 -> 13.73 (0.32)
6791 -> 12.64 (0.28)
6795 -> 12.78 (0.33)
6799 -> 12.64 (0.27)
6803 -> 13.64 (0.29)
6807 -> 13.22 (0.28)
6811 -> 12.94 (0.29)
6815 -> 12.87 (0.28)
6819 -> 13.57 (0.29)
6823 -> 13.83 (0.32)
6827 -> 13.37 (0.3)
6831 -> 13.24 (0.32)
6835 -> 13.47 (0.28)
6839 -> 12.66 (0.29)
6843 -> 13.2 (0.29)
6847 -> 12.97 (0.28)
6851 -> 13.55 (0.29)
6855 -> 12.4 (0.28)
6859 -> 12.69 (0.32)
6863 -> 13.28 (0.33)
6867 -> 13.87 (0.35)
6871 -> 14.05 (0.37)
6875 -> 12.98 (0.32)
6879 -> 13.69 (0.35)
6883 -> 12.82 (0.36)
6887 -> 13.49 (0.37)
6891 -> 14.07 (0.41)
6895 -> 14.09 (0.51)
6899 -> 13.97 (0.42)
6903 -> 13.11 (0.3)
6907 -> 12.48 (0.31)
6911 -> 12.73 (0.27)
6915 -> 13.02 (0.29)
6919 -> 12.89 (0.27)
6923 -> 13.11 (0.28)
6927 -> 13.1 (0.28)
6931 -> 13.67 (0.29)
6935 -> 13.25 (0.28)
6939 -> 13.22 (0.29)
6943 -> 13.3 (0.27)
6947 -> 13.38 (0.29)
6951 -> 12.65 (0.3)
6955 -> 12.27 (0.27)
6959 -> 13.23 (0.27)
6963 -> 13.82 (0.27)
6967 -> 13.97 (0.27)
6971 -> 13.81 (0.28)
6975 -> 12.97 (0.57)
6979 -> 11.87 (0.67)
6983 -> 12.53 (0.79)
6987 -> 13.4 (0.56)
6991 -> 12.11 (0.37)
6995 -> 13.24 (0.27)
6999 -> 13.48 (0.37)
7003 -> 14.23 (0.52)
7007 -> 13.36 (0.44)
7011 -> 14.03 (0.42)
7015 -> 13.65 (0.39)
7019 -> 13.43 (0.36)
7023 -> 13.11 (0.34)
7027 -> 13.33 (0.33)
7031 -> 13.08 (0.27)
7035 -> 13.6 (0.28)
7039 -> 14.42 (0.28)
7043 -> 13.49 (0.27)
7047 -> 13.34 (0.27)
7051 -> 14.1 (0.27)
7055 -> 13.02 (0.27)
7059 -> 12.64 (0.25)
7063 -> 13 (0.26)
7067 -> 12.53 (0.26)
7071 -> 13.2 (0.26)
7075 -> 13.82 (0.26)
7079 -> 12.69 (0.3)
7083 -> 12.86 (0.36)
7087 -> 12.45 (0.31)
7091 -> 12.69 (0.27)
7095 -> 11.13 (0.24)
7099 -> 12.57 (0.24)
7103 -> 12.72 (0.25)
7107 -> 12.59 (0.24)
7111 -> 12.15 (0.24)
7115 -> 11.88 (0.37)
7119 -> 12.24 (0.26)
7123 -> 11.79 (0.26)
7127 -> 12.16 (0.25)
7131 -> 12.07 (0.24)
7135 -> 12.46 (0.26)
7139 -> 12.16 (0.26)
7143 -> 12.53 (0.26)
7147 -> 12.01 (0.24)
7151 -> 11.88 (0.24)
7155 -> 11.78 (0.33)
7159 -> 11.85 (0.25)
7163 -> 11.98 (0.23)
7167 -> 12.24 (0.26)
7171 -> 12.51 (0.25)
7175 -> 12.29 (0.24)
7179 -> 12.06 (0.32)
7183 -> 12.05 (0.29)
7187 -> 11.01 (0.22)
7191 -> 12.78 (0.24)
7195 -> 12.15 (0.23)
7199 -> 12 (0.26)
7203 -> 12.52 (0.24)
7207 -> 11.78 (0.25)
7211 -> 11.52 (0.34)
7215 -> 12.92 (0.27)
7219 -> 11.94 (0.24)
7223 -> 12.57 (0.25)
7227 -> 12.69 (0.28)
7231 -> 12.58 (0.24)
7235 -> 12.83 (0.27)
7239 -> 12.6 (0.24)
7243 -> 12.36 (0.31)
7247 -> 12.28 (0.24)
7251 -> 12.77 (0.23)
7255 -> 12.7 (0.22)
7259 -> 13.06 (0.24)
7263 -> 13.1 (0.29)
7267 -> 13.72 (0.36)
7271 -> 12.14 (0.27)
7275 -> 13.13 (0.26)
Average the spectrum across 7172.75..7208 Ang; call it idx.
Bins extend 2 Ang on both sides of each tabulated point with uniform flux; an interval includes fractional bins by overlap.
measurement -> 12.1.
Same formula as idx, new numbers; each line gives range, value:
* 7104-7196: 12.1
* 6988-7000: 12.9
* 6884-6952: 13.3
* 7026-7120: 12.9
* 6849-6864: 13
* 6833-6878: 13.2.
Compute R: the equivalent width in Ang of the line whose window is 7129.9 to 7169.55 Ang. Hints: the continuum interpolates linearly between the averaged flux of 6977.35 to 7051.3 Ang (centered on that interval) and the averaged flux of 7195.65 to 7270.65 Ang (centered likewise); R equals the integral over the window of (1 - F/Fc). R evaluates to 2.3 Ang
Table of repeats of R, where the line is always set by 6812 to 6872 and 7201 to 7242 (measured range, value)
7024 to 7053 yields -1.81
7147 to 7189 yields 1.84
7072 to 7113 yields 0.33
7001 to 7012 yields -0.84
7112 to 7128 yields 0.77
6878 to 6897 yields -0.70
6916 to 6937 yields -0.22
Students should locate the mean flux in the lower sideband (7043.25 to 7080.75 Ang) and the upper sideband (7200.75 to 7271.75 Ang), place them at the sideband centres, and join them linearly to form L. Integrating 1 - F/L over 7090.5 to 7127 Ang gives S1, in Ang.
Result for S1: 2.3 Ang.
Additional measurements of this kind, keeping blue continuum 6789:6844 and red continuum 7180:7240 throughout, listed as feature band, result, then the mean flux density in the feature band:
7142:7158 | 0.49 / 12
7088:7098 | 0.39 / 12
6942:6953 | -0.21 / 13.1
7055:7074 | -0.50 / 12.9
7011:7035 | -1.37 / 13.4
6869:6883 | -0.49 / 13.5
